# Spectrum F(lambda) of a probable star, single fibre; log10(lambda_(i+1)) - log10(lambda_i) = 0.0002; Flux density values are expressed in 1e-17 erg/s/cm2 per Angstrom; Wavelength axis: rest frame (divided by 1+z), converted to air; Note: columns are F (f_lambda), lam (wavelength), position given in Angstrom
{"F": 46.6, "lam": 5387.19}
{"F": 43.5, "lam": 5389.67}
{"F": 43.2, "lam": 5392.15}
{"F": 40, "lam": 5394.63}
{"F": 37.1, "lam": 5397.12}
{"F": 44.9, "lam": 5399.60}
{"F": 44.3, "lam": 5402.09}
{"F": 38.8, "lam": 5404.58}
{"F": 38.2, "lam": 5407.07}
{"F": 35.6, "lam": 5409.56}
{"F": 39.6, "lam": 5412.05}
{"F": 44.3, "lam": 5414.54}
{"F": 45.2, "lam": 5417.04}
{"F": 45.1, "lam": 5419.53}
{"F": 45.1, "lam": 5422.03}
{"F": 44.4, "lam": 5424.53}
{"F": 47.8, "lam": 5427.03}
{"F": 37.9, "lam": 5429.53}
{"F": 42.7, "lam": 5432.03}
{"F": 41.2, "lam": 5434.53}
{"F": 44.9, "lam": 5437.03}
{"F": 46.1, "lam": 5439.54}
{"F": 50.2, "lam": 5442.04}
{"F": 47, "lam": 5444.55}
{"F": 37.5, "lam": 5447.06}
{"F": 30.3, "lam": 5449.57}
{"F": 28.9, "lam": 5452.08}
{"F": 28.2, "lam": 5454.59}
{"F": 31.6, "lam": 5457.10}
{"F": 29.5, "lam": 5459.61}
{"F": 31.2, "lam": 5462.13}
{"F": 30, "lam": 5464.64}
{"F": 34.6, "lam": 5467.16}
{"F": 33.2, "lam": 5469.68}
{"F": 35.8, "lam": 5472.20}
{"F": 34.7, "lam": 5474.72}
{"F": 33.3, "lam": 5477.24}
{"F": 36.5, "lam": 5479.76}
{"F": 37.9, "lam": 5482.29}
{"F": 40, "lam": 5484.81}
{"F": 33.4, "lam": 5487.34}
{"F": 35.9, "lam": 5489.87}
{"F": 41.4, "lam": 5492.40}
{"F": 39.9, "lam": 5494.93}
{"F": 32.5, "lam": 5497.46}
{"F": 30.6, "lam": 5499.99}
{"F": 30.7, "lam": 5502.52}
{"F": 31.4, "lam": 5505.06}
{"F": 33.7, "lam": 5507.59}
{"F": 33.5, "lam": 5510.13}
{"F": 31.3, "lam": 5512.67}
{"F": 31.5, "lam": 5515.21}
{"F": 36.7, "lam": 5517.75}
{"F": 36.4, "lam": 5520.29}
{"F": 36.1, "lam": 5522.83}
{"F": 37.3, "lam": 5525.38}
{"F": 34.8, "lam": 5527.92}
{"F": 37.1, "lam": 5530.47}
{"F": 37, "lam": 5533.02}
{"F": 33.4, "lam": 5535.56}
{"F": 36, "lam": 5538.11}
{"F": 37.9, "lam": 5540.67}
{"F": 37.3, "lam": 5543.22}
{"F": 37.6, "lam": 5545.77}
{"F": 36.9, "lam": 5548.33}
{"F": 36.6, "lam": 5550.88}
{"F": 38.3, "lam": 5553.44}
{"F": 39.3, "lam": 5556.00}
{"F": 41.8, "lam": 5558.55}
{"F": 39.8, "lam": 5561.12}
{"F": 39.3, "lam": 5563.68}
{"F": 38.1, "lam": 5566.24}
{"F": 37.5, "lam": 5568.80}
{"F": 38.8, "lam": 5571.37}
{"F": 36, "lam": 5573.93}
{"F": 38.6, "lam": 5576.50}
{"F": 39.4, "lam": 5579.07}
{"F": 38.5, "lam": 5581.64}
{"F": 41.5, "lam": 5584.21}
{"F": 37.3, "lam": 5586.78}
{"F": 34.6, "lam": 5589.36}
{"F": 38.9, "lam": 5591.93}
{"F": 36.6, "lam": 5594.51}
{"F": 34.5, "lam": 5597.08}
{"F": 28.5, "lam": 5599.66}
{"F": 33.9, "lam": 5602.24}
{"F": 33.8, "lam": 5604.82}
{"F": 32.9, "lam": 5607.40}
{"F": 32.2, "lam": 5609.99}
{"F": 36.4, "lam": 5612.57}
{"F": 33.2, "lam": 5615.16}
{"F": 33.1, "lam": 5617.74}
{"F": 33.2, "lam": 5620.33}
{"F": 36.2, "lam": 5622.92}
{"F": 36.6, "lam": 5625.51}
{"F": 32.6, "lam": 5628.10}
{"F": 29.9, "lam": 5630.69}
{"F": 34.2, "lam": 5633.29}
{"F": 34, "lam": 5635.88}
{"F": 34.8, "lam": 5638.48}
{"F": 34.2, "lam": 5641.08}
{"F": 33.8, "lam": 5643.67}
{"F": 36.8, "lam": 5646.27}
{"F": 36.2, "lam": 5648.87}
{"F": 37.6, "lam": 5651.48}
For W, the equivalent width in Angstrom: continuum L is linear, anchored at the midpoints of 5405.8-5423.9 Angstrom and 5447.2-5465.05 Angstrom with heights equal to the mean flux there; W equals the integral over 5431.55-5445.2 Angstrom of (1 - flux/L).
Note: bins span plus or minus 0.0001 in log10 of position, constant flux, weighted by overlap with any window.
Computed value -3.9 Angstrom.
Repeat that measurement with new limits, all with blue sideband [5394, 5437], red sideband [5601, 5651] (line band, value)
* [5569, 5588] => -1.4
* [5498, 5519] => 3.3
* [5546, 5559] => -0.5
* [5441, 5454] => 0.9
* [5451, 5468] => 4.2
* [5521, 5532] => 0.4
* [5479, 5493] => 0.7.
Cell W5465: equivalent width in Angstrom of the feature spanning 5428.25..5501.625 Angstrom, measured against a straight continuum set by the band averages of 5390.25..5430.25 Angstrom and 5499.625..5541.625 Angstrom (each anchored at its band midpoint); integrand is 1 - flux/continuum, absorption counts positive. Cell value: 3.7 Angstrom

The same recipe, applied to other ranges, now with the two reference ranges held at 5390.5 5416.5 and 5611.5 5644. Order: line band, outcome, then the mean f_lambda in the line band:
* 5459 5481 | 3.09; 33.3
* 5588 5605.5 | 0.26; 34.4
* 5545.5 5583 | -2.65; 38.5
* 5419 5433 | -1.29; 43.8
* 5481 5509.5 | 2.13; 35.2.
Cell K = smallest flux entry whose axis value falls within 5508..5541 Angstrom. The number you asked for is 31.3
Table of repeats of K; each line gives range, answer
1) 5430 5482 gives 28.2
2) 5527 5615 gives 28.5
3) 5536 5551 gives 36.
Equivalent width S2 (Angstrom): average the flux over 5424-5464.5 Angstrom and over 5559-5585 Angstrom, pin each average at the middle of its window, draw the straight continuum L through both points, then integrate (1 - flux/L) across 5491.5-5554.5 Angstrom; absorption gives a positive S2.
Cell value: 5.28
